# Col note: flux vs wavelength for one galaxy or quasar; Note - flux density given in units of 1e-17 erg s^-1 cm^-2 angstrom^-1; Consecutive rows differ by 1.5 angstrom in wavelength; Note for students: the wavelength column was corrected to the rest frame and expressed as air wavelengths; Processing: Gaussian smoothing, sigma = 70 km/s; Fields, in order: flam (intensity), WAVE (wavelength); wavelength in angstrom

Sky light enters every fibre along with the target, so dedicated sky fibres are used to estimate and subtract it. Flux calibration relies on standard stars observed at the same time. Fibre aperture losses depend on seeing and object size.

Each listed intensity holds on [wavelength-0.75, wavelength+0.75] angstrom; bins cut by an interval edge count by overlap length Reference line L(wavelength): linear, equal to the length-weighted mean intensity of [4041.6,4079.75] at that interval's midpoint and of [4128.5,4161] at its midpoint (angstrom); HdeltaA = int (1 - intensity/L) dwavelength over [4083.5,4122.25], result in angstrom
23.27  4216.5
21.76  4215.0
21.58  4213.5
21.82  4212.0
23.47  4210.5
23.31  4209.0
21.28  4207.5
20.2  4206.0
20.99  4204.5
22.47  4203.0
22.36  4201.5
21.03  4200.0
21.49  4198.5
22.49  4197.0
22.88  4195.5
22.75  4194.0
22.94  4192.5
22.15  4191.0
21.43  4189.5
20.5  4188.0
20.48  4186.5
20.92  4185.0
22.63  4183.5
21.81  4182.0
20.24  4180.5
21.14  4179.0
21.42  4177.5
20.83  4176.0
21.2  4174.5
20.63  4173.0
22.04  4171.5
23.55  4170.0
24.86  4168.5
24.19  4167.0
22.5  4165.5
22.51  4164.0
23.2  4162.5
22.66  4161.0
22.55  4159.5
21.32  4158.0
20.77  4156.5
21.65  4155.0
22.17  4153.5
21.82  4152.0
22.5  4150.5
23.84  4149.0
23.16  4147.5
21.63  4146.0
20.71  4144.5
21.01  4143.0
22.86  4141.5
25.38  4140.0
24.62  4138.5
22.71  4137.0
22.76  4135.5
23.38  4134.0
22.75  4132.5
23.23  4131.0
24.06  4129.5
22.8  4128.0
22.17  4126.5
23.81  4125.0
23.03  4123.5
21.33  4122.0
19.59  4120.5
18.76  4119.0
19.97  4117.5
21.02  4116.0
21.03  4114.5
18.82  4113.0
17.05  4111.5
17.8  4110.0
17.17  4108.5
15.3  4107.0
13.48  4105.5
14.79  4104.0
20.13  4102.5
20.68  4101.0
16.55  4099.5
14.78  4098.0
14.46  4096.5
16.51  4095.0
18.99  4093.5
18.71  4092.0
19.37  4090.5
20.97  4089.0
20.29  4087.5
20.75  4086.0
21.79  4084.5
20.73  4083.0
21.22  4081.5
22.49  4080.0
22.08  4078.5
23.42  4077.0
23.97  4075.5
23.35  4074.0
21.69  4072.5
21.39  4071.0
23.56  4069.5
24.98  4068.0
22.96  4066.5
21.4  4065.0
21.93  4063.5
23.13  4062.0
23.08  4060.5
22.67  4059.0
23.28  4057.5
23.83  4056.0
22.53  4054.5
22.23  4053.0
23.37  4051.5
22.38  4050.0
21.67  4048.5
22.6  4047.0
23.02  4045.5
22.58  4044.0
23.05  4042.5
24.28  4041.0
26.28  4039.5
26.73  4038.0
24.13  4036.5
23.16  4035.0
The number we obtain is 7.3 angstrom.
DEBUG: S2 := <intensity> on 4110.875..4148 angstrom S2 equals 21.9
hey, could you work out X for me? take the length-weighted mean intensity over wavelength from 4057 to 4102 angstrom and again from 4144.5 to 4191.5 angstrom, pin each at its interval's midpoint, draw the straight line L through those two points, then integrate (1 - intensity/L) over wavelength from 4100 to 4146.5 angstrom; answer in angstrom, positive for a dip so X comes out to 1.67 angstrom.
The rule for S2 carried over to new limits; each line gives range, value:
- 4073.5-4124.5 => 19.4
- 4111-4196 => 22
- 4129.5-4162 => 22.6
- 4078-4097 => 19.9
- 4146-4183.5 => 22.2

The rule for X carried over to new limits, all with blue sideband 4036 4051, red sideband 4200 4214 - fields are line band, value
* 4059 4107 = 5.9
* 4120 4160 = 0.2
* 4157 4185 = 0.2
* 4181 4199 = 0.2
